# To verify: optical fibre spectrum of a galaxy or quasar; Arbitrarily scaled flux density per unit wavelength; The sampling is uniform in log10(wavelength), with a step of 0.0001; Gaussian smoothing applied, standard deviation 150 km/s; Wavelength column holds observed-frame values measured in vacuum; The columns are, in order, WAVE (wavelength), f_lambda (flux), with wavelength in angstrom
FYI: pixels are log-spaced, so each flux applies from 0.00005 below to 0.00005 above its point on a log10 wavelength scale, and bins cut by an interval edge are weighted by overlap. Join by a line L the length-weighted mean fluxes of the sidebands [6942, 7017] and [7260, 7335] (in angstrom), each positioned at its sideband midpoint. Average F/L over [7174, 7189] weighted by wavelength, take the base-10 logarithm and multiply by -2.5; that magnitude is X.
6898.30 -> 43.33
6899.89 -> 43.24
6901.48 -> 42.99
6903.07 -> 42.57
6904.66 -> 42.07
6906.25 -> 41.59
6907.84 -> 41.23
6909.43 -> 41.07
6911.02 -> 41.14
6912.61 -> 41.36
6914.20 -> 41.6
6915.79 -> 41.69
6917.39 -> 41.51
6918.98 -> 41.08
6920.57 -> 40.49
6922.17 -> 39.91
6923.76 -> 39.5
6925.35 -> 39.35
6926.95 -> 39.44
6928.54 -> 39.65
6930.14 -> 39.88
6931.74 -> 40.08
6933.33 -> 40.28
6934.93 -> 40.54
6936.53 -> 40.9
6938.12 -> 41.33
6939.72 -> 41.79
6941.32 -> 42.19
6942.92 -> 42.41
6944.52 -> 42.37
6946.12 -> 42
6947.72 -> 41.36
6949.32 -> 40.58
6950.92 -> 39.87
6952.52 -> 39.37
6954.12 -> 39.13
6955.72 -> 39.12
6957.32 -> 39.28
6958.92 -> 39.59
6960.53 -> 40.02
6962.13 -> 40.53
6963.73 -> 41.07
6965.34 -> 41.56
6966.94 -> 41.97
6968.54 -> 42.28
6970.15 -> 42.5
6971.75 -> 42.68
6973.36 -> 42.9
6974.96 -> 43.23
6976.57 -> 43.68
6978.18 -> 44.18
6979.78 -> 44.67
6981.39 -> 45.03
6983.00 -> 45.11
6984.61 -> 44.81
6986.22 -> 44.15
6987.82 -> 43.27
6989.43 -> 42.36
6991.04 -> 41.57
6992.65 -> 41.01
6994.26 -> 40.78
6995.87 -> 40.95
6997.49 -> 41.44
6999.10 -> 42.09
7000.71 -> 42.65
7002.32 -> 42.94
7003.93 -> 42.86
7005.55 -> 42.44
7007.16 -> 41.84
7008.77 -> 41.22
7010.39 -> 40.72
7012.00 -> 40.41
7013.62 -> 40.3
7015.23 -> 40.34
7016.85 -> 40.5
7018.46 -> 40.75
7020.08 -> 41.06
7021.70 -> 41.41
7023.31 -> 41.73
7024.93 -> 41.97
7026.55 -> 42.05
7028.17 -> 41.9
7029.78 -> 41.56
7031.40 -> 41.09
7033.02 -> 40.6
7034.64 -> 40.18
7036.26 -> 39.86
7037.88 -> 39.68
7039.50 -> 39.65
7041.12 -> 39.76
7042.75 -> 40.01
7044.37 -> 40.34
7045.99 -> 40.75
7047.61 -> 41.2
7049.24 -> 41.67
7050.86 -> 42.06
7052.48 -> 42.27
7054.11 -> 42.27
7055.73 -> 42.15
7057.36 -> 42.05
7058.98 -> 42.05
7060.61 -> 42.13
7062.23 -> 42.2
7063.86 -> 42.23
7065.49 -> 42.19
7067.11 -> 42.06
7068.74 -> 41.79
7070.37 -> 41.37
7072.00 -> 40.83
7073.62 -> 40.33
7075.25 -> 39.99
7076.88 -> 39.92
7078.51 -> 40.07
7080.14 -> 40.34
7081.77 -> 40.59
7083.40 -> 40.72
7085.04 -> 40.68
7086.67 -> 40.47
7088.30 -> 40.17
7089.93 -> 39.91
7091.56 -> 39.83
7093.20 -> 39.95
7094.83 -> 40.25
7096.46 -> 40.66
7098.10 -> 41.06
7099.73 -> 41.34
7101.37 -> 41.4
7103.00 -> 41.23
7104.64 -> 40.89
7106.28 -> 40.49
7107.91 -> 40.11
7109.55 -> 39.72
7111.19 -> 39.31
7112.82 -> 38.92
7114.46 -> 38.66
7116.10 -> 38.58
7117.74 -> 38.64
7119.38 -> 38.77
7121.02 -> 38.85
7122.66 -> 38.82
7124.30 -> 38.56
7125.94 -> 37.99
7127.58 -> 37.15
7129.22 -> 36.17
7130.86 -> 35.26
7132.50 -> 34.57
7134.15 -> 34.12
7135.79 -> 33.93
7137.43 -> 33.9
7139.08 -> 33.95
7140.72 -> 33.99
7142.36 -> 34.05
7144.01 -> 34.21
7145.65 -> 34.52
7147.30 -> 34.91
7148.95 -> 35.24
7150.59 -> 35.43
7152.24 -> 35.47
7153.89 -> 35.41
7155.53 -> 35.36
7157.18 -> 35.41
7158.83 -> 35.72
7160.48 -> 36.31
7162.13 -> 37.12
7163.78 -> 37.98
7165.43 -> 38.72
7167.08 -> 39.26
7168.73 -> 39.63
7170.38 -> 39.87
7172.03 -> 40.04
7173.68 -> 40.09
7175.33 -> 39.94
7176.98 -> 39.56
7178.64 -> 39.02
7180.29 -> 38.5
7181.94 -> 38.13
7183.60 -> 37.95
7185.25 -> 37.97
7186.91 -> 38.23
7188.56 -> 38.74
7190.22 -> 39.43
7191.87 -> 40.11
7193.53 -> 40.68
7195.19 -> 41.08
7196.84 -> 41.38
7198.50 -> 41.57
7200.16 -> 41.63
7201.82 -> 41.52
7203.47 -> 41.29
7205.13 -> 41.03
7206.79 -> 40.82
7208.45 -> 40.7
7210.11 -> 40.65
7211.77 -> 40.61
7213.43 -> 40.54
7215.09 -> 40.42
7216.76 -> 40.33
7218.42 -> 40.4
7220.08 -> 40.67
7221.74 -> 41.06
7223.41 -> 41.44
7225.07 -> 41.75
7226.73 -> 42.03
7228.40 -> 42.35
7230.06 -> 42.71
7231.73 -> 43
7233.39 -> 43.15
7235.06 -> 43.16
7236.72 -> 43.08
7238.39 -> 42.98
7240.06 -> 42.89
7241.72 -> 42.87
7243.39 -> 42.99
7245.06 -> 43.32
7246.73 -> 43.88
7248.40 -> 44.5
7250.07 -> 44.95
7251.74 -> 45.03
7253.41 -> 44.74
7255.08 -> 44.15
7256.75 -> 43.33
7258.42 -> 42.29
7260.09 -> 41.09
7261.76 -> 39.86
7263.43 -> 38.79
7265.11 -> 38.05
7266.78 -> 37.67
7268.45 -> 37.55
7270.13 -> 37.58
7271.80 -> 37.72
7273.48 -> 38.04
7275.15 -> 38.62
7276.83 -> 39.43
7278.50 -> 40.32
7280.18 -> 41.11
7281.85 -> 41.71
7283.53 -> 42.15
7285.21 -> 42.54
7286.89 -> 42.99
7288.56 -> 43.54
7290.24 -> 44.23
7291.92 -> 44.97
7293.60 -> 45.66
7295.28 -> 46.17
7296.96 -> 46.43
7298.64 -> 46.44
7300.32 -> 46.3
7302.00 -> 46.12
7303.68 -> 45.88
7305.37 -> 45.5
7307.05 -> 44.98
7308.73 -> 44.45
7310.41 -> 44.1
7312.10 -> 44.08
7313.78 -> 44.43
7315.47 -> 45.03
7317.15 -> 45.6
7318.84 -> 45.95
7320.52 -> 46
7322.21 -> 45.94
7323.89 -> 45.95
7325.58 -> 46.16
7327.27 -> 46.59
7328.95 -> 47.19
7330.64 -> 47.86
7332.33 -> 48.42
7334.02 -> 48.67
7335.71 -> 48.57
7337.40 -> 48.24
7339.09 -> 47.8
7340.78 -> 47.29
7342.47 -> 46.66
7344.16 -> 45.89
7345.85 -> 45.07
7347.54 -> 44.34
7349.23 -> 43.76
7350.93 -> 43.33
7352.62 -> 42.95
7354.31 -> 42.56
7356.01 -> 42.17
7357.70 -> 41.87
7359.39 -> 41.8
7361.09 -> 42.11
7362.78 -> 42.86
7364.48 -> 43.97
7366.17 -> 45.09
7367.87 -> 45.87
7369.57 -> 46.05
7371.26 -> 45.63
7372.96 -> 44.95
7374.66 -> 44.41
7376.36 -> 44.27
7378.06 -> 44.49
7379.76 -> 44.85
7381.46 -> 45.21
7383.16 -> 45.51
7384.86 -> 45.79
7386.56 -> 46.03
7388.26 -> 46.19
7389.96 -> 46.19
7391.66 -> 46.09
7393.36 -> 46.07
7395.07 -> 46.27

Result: 0.11 mag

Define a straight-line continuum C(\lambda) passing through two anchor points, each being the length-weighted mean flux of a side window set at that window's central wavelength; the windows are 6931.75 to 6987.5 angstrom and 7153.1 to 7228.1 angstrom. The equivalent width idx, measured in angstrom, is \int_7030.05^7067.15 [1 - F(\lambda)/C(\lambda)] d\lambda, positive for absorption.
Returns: -0.2 angstrom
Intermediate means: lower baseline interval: 41.8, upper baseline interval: 39.6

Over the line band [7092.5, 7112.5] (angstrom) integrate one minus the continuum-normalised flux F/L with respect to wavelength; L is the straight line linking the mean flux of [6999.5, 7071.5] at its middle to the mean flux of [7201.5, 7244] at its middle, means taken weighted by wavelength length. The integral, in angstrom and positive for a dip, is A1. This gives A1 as 0.5 angstrom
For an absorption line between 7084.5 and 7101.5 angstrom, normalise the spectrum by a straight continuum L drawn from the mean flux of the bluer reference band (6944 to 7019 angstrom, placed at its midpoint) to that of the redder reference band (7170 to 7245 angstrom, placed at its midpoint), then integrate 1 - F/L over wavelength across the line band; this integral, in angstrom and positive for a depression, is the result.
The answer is 0.4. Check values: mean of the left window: 41.8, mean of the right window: 40.9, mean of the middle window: 40.5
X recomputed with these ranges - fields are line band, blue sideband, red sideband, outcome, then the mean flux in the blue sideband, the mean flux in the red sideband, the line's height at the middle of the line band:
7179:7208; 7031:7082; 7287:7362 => 0.09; 41.1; 45.4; 43.3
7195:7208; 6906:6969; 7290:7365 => 0.07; 40.7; 45.4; 43.9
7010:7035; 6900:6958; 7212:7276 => 0.00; 40.9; 41.5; 41.1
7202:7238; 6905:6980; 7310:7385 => 0.06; 41.1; 45.2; 43.9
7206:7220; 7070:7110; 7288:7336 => 0.08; 40.5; 45.9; 43.5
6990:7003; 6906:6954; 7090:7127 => -0.03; 40.8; 39.7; 40.4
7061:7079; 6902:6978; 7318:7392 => 0.03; 41.1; 45.4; 42.4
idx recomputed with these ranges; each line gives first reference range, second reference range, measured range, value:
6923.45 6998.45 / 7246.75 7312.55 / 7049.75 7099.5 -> 1.0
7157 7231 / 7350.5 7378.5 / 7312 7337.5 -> -2.2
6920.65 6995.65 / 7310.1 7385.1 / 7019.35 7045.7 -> 0.9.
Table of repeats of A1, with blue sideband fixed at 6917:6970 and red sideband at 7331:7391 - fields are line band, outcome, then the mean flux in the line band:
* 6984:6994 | -0.4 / 42.7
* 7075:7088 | 0.5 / 40.3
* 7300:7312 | -0.2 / 45.2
